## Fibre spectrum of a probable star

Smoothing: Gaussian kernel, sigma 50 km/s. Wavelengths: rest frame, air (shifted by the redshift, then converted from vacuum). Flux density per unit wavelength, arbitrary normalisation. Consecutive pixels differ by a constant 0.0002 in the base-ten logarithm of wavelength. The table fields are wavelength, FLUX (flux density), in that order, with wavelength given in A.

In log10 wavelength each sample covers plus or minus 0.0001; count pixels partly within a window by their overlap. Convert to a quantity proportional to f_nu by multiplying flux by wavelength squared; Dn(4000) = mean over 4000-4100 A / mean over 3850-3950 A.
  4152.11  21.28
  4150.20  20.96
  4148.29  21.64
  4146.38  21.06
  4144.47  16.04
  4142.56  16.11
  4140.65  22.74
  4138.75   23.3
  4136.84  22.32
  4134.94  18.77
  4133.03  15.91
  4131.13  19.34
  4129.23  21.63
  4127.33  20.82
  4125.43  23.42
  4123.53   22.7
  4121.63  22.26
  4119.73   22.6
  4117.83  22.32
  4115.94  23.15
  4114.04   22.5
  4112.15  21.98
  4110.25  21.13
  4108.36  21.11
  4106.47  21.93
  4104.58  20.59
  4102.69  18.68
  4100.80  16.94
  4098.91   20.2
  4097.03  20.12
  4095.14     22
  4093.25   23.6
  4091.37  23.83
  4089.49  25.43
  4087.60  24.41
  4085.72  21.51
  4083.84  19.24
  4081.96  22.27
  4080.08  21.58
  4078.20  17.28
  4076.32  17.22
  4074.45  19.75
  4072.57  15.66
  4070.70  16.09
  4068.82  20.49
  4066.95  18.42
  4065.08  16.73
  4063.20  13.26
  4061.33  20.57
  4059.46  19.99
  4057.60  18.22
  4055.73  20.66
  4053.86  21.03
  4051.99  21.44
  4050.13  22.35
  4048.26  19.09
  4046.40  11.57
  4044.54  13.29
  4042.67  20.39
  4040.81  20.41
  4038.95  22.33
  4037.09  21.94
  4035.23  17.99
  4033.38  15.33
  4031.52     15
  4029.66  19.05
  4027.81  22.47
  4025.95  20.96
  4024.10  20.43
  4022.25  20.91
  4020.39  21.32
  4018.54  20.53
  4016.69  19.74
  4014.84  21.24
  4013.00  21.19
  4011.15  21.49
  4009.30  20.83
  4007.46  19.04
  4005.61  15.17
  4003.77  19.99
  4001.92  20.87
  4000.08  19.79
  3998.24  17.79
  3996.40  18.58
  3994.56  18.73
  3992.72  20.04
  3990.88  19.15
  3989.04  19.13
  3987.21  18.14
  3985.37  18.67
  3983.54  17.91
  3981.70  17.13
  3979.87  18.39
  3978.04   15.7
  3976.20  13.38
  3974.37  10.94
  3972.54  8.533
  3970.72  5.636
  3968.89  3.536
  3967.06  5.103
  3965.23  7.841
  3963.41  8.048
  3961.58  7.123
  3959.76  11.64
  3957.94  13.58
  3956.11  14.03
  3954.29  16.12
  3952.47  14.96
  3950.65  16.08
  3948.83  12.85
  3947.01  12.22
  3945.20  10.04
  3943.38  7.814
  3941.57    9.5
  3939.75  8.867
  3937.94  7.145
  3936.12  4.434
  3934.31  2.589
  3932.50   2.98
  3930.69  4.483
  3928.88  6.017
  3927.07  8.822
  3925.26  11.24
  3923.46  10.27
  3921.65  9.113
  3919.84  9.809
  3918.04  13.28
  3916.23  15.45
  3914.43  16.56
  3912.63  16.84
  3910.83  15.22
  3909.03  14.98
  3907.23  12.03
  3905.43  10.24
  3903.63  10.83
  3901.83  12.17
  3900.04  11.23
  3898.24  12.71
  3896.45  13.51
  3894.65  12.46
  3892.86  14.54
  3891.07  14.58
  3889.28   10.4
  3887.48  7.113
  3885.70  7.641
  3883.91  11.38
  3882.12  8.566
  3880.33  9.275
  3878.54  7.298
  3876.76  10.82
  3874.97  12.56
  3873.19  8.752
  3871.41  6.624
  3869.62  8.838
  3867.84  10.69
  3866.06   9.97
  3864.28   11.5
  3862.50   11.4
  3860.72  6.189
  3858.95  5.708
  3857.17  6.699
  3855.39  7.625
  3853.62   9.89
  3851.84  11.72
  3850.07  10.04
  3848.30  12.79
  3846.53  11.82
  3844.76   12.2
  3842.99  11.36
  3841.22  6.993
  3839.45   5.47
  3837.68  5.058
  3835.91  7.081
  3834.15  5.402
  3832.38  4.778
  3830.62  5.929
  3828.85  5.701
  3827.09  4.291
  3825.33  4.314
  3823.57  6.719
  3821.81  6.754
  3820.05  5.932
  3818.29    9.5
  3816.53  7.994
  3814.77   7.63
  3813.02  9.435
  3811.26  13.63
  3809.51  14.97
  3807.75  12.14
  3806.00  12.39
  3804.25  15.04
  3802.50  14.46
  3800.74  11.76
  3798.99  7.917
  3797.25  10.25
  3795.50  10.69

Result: 2.1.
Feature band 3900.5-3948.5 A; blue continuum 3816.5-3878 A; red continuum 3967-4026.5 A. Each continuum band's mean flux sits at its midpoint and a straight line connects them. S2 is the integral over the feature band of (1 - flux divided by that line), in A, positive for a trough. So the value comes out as 9.9 A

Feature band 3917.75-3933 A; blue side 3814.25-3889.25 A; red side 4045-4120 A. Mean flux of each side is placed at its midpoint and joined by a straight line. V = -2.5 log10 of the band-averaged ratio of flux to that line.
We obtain 0.389 mag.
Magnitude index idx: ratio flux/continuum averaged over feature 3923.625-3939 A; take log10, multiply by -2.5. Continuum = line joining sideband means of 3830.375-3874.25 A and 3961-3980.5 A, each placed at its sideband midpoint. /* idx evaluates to 0.42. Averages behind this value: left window 8.64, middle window 6.2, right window 9.39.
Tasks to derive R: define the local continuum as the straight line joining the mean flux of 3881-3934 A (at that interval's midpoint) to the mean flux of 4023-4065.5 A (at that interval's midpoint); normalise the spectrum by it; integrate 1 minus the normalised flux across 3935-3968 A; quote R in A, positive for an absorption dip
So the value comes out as 7.89 A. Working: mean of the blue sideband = 11.1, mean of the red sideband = 18.9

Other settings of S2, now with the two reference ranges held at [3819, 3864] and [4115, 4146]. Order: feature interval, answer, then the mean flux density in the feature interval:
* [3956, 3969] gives 4.2 A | 8.87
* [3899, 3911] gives -1.8 A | 12.2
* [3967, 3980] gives 3.6 A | 9.99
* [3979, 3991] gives -3.4 A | 18.3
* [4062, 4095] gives -2.4 A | 19.9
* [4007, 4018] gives -3.7 A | 20.7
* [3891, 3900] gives -2.7 A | 13.2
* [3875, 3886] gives 0.0 A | 9.5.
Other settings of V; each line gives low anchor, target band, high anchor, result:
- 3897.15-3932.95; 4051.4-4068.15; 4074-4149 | -0.03 mag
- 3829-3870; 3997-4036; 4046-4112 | -0.16 mag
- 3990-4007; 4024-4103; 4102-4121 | 0.05 mag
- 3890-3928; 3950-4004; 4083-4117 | 0.10 mag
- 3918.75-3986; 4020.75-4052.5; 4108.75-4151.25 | -0.24 mag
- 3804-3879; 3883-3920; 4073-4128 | -0.07 mag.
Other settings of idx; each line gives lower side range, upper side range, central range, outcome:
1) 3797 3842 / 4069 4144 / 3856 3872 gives 0.203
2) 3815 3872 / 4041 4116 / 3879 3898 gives -0.059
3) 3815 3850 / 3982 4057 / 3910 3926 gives -0.022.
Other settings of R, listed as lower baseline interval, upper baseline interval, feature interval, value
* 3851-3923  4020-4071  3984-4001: -2.69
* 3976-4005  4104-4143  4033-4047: 0.97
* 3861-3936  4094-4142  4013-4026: -3.51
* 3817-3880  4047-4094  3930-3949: 8.36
